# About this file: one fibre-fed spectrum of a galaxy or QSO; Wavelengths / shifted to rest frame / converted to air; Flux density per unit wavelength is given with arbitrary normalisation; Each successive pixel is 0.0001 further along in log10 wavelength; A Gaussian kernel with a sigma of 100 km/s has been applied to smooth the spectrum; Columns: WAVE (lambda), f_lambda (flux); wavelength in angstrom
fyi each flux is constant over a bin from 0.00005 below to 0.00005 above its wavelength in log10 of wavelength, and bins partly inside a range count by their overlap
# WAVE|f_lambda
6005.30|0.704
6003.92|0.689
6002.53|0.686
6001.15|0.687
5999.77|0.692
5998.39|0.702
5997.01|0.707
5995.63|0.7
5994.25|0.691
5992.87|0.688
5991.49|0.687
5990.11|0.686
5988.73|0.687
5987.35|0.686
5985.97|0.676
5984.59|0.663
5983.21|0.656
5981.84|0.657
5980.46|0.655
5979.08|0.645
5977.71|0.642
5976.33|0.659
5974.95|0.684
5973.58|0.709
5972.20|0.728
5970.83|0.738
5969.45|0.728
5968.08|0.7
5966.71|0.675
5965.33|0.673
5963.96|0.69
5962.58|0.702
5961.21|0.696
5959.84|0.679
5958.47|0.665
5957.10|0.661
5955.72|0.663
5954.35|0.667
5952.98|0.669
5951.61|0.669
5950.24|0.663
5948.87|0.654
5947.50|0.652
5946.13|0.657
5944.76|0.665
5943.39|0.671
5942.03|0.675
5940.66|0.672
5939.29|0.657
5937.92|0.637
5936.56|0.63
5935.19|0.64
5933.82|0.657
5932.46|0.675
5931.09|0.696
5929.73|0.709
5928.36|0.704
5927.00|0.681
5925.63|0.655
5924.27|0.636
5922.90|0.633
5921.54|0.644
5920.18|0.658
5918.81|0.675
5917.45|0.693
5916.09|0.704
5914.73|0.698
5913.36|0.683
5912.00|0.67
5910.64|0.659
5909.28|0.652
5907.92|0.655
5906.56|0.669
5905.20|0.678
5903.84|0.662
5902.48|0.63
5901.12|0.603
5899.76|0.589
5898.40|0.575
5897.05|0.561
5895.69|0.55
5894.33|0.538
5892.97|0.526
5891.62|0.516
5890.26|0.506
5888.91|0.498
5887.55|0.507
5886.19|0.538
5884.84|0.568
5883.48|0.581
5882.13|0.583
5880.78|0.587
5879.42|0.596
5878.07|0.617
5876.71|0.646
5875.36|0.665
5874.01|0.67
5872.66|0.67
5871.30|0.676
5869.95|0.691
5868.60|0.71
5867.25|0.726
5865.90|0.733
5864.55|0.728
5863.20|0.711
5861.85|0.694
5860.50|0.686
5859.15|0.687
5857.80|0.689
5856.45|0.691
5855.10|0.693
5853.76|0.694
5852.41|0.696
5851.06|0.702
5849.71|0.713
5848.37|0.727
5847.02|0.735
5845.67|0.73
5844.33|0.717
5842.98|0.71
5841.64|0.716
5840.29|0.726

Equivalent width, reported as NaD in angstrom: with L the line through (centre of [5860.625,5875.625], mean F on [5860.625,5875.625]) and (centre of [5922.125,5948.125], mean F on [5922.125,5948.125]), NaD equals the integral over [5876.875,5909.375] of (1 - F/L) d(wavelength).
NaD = 4.9 angstrom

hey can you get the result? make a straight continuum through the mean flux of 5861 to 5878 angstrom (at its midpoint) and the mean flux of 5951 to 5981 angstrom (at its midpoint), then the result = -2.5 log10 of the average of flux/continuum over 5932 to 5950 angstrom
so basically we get 0.04 mag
